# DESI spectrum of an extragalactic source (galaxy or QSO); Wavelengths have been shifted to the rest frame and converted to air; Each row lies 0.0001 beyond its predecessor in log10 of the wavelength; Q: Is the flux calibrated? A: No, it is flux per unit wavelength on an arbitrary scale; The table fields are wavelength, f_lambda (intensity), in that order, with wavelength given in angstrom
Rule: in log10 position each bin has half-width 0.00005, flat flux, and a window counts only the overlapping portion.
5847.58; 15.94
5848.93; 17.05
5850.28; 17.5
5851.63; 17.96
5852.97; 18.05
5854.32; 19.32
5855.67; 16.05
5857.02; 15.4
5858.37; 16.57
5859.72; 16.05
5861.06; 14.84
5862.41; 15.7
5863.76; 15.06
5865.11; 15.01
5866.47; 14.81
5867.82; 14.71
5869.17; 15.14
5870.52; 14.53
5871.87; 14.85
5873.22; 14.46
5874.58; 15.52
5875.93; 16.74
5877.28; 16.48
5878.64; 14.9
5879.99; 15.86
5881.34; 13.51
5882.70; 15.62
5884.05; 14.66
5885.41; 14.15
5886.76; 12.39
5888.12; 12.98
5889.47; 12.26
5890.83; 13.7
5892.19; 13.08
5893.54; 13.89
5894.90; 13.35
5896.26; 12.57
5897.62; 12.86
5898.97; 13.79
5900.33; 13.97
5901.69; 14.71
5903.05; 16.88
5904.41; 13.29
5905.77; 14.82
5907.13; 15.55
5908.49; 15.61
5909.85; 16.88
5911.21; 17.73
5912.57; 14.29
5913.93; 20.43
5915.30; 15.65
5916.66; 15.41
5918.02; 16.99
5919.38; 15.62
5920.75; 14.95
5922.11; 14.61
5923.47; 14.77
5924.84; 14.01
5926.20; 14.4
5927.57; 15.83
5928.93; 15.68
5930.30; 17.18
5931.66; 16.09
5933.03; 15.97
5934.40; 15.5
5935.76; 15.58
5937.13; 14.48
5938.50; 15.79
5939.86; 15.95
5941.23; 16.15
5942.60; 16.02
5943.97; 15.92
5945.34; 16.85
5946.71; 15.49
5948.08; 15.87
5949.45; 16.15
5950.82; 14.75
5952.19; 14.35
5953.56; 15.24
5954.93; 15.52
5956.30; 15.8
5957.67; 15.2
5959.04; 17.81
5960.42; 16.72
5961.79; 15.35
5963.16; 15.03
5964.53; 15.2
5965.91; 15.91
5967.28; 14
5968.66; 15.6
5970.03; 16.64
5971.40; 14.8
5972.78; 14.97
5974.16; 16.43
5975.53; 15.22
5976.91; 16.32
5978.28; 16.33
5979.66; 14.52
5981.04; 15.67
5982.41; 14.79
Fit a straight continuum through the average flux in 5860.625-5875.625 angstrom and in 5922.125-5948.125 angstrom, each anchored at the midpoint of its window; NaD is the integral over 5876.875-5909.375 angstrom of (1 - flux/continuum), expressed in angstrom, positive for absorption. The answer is 2.2 angstrom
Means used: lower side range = 15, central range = 14.2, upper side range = 15.6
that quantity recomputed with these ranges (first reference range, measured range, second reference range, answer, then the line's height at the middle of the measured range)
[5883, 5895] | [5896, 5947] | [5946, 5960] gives -3.3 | 14.6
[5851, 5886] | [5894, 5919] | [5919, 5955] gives 0.5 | 15.6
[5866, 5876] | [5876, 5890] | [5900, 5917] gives 0.8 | 15.3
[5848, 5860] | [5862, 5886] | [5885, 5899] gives -0.2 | 15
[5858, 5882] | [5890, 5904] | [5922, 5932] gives 1.3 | 15.3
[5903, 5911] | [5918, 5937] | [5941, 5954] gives 0.2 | 15.6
